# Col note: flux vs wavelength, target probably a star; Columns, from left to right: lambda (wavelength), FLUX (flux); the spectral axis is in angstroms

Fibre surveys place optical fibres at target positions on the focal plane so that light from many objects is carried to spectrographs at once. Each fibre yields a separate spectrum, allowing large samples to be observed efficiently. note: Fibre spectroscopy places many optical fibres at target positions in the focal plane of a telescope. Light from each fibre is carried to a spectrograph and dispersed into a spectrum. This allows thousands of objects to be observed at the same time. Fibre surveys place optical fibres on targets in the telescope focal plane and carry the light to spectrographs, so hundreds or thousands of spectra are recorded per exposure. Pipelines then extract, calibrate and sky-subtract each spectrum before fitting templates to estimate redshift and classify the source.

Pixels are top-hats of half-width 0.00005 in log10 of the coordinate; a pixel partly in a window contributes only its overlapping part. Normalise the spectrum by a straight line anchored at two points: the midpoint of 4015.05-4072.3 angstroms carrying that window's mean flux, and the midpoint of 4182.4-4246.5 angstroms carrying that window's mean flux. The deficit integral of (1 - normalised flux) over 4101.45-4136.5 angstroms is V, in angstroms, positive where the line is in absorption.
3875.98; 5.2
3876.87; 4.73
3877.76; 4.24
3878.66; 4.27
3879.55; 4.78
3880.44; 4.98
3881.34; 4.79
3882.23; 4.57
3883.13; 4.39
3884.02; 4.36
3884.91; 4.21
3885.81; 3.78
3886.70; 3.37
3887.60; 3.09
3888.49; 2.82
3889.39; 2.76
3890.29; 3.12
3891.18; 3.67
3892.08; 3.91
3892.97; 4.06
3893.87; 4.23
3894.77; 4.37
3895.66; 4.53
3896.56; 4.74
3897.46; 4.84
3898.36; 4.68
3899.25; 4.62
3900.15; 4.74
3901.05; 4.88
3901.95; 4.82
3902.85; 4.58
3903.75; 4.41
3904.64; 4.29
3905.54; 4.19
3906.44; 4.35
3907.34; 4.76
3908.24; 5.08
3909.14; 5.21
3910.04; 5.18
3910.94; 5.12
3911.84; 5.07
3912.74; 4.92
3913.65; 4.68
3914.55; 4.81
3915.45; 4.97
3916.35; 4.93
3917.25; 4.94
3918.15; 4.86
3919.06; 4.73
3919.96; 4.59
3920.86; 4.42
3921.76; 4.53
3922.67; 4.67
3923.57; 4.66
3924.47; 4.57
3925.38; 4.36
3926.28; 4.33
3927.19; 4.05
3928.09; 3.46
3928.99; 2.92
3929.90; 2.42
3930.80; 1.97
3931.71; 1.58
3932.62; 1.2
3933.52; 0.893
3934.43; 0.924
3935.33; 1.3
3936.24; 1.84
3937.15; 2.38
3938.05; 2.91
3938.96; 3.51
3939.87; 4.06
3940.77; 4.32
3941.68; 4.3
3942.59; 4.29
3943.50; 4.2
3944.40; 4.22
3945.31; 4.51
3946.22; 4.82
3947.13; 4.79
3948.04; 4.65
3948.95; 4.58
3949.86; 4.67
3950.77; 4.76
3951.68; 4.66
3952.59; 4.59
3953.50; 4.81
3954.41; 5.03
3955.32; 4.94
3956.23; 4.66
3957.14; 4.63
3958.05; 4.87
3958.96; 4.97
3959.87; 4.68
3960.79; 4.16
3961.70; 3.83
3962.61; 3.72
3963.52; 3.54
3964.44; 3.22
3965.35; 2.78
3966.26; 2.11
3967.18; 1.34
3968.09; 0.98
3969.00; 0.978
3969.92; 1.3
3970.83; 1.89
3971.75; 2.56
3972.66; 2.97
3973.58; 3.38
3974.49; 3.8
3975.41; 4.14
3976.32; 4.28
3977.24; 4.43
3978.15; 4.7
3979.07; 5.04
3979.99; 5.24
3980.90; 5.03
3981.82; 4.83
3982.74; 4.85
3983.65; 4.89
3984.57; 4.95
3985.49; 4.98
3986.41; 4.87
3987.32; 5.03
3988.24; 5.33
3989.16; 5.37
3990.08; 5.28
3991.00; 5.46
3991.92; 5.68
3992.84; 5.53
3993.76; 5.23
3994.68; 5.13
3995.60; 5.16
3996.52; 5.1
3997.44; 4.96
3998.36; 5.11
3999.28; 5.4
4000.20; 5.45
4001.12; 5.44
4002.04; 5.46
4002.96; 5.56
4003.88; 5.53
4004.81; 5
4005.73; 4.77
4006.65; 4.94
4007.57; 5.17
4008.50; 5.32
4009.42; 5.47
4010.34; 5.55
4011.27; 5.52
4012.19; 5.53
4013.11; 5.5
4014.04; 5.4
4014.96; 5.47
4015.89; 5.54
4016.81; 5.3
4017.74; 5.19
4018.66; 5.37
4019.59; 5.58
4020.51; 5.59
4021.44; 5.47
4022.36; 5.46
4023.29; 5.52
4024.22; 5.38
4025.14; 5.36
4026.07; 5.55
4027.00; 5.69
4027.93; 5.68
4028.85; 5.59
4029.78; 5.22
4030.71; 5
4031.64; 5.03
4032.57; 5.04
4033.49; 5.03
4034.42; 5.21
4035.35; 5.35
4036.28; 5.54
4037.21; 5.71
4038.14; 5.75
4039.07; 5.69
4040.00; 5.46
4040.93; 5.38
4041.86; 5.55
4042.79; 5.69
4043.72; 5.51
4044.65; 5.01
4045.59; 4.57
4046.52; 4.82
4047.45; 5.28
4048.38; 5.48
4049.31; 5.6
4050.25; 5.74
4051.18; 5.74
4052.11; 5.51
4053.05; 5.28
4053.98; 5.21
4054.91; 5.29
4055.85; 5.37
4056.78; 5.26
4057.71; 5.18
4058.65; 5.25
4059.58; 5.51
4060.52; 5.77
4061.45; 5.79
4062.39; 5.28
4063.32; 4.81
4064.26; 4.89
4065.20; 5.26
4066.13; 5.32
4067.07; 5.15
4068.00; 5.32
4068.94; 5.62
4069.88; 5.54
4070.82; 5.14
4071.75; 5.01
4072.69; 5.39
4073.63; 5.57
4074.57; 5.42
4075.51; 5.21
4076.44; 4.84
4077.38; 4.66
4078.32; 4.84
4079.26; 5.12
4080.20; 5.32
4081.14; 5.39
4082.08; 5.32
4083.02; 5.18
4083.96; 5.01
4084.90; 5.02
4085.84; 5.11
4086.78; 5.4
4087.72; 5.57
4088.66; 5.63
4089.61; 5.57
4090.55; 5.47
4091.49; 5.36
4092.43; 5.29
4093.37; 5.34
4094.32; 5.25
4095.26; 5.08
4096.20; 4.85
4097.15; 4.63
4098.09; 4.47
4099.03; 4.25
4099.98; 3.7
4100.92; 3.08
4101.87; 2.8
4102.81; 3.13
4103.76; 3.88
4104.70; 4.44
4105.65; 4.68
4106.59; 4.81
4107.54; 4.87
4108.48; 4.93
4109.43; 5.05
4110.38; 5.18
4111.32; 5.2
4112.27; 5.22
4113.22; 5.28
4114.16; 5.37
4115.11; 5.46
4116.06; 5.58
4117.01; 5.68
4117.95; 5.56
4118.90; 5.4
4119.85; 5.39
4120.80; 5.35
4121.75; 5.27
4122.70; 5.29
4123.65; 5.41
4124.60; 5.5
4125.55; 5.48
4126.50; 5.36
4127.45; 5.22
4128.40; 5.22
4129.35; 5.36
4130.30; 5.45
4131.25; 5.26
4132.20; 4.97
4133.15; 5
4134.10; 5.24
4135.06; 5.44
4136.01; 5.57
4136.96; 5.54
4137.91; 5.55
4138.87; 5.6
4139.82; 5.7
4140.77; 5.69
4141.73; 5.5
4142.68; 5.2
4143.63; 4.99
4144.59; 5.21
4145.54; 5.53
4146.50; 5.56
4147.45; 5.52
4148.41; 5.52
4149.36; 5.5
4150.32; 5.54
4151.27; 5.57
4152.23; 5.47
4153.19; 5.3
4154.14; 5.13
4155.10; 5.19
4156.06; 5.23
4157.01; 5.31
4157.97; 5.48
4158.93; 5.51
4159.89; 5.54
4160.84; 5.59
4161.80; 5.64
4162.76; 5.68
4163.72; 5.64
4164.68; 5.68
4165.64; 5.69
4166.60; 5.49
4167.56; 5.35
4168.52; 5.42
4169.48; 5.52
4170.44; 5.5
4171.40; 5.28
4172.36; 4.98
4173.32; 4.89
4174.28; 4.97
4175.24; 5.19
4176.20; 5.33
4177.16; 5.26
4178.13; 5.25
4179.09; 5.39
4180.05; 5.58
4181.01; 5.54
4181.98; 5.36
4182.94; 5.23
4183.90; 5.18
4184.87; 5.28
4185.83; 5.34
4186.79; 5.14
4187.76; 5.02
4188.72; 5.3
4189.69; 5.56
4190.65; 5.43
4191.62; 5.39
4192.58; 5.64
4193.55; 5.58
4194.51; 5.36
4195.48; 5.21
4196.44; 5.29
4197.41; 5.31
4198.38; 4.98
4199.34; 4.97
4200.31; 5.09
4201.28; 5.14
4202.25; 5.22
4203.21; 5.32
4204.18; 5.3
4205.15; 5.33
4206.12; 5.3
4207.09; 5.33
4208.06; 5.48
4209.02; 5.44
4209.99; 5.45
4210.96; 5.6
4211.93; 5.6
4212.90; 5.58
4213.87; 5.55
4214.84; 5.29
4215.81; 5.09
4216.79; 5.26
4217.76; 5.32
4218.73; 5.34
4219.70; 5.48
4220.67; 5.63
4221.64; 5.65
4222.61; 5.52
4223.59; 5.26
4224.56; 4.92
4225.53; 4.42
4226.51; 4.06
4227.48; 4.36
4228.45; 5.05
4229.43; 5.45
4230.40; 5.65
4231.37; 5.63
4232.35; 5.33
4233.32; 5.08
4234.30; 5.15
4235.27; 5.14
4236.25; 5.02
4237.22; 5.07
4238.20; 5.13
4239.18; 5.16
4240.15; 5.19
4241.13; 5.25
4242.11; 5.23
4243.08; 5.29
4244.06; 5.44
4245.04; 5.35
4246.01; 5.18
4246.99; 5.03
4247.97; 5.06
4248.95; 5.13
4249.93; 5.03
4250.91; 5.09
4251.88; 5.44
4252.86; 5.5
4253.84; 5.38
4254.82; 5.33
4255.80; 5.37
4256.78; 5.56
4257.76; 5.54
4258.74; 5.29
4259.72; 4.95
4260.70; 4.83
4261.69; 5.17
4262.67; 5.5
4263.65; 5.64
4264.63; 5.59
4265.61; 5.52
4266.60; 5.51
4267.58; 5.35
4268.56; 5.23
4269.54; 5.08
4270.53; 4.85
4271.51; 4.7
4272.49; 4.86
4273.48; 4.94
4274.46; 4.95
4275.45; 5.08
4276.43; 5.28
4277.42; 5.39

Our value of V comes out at 1.5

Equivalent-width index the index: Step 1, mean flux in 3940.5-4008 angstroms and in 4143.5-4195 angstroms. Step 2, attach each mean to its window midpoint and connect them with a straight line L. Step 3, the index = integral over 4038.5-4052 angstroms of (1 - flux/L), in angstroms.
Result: -1.8 angstroms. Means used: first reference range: 4.43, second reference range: 5.39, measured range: 5.4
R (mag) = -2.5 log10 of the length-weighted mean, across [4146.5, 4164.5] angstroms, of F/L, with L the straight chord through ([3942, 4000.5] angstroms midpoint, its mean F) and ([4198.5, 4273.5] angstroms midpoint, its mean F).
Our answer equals -0.11 mag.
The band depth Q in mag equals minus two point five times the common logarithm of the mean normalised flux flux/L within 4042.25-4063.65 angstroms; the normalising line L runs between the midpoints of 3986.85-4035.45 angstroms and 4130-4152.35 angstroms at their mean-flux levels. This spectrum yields 0.00 mag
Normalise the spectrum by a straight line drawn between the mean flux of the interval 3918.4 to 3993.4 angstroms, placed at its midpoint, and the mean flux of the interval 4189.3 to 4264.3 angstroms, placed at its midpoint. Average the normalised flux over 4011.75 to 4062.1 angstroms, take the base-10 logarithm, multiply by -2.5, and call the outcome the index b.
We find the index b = -0.24 mag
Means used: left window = 3.92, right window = 5.27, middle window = 5.41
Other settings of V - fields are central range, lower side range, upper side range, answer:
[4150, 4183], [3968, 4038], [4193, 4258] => -1.38 angstroms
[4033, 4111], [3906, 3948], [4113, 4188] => -4.11 angstroms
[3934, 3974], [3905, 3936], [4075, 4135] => 5.35 angstroms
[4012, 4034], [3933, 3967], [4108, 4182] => -4.86 angstroms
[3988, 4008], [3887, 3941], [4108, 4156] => -3.49 angstroms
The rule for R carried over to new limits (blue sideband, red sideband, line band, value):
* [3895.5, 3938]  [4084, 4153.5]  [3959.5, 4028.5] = -0.05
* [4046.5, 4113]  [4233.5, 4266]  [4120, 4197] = -0.05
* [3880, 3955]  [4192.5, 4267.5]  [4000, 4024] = -0.21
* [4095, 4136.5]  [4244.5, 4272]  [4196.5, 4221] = -0.04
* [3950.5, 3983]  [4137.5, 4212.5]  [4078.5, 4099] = -0.10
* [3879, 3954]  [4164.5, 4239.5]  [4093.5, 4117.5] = 0.04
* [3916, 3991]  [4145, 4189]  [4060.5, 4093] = -0.11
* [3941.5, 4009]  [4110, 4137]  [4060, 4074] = -0.07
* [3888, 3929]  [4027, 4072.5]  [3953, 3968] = 0.23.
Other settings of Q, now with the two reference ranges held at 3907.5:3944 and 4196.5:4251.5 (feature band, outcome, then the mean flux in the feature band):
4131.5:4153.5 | -0.12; 5.42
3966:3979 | 0.38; 2.85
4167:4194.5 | -0.06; 5.32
